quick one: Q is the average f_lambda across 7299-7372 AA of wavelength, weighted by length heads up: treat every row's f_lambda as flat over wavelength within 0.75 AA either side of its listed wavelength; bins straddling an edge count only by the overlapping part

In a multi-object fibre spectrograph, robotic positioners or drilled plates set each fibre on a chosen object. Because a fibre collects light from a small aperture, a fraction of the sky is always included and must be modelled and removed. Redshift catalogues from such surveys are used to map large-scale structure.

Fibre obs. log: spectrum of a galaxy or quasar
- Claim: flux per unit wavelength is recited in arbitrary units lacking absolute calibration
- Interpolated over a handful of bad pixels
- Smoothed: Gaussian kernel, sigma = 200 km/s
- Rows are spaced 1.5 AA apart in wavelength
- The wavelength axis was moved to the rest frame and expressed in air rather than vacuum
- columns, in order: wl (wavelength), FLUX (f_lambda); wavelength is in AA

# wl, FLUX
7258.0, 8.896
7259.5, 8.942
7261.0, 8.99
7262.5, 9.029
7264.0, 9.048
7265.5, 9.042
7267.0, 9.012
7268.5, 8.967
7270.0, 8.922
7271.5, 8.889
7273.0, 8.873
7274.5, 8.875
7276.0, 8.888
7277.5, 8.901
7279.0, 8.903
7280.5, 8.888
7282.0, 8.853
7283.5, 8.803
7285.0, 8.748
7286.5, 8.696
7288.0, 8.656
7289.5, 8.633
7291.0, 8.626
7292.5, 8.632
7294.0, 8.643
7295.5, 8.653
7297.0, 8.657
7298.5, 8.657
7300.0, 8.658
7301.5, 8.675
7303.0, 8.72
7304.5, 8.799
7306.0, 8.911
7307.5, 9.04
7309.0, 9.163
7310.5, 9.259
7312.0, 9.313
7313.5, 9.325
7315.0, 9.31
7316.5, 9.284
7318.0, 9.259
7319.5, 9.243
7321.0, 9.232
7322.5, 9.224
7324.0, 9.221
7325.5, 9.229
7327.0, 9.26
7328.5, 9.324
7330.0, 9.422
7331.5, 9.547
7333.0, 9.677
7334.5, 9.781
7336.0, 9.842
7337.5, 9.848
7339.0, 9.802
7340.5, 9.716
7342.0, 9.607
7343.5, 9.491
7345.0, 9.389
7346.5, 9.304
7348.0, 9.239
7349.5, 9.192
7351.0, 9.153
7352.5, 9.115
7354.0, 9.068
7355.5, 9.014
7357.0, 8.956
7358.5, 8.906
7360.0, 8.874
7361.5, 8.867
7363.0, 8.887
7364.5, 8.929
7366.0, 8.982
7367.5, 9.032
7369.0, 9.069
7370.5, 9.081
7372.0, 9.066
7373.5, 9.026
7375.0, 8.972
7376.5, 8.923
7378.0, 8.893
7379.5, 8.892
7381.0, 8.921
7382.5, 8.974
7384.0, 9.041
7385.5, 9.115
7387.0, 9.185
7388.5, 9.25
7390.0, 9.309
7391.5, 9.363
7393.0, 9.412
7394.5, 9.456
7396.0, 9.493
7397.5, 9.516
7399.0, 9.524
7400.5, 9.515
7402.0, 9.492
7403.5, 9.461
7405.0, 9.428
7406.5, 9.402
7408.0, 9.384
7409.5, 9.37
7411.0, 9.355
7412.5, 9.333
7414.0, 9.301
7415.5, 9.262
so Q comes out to 9.21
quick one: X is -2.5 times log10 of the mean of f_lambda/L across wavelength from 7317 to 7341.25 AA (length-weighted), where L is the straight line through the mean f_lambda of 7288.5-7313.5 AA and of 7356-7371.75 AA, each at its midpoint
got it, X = -0.07 mag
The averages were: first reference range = 8.83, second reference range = 8.96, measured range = 9.47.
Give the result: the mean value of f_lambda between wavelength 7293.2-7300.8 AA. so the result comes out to 8.65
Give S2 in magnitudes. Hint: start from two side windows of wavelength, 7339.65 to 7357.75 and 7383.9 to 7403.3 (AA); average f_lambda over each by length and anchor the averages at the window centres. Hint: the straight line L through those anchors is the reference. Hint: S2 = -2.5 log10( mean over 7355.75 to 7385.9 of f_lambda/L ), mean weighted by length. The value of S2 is 0.04 mag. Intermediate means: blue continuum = 9.27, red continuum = 9.37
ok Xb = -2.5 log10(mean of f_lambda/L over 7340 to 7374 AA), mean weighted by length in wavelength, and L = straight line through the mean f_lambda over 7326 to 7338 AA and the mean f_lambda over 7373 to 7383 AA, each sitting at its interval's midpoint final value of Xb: 0.01 mag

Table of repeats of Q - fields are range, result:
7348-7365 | 9.01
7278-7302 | 8.71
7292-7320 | 8.96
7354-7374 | 8.98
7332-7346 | 9.67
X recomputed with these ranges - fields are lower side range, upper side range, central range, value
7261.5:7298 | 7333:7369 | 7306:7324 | -0.02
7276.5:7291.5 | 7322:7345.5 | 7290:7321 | 0.02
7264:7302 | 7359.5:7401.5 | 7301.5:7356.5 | -0.04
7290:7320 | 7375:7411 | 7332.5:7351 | -0.06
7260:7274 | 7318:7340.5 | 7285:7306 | 0.06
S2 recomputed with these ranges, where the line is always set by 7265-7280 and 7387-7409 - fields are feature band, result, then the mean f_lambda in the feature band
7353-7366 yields 0.039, 8.94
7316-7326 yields -0.015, 9.24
